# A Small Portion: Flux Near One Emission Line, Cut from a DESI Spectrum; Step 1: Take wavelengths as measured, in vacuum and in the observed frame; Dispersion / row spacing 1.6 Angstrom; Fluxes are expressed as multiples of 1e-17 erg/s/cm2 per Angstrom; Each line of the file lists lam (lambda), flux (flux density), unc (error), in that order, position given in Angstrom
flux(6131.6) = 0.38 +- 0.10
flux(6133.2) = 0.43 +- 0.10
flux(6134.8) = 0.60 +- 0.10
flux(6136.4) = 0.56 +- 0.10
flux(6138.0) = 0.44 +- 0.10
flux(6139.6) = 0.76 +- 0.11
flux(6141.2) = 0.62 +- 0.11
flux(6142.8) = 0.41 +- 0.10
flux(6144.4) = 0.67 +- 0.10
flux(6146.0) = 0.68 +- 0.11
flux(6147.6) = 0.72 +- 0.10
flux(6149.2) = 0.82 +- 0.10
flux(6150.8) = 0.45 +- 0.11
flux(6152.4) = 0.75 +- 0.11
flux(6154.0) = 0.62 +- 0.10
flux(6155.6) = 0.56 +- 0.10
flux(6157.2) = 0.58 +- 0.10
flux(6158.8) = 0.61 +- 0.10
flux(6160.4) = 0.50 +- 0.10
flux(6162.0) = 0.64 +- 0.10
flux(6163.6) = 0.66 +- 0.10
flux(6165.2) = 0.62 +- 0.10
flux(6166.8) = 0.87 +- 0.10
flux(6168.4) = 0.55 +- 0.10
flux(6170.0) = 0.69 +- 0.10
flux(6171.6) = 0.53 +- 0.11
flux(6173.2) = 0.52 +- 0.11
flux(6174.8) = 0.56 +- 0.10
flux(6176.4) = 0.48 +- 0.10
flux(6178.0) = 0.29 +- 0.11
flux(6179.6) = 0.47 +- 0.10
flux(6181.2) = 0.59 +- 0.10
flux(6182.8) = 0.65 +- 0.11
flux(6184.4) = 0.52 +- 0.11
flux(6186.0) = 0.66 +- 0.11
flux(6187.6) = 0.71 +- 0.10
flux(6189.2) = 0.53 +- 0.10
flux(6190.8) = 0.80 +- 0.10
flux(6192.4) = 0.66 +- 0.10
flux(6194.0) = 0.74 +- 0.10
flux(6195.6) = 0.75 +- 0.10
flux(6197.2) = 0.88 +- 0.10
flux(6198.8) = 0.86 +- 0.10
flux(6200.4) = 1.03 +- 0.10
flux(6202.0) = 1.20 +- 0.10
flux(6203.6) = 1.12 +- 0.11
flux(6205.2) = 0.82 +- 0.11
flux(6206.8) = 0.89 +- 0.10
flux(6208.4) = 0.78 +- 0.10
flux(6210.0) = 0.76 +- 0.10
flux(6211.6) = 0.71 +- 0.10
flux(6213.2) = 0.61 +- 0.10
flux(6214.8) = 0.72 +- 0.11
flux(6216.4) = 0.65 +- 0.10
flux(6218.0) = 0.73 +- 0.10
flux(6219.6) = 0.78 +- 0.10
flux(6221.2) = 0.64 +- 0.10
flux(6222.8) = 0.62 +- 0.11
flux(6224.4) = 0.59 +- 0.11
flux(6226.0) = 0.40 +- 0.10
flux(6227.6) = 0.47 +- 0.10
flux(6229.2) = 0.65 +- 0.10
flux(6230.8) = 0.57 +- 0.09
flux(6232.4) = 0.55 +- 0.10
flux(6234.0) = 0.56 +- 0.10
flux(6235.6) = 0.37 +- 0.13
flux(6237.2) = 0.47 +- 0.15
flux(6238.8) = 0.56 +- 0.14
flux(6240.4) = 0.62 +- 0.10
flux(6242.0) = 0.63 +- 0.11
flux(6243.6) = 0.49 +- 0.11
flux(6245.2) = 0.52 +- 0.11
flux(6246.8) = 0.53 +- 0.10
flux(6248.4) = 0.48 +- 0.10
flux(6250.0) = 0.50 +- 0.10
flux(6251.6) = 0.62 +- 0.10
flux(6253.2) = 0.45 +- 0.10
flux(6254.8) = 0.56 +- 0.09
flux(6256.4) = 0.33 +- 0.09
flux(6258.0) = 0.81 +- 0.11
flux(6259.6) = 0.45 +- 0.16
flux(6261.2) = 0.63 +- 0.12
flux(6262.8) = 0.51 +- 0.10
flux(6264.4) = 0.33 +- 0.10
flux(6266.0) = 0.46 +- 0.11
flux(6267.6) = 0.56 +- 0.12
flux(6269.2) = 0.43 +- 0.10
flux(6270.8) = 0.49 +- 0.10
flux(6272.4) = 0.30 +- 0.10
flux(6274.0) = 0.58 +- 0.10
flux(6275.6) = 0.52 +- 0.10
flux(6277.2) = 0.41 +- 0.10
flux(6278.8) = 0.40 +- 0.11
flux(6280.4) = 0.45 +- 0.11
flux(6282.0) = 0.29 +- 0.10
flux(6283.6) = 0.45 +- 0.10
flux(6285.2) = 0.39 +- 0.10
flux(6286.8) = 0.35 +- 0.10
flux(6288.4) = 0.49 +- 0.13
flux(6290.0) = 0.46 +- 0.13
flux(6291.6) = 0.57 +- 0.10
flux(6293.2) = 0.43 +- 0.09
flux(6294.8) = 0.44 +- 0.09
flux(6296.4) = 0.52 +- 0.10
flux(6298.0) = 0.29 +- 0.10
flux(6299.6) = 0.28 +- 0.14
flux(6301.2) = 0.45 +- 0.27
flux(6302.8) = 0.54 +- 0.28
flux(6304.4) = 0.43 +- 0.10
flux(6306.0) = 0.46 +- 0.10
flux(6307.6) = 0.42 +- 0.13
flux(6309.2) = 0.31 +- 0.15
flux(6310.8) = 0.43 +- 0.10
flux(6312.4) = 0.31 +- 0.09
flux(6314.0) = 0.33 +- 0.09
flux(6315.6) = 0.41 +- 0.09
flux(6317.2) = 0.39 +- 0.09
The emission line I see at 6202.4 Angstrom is C III]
